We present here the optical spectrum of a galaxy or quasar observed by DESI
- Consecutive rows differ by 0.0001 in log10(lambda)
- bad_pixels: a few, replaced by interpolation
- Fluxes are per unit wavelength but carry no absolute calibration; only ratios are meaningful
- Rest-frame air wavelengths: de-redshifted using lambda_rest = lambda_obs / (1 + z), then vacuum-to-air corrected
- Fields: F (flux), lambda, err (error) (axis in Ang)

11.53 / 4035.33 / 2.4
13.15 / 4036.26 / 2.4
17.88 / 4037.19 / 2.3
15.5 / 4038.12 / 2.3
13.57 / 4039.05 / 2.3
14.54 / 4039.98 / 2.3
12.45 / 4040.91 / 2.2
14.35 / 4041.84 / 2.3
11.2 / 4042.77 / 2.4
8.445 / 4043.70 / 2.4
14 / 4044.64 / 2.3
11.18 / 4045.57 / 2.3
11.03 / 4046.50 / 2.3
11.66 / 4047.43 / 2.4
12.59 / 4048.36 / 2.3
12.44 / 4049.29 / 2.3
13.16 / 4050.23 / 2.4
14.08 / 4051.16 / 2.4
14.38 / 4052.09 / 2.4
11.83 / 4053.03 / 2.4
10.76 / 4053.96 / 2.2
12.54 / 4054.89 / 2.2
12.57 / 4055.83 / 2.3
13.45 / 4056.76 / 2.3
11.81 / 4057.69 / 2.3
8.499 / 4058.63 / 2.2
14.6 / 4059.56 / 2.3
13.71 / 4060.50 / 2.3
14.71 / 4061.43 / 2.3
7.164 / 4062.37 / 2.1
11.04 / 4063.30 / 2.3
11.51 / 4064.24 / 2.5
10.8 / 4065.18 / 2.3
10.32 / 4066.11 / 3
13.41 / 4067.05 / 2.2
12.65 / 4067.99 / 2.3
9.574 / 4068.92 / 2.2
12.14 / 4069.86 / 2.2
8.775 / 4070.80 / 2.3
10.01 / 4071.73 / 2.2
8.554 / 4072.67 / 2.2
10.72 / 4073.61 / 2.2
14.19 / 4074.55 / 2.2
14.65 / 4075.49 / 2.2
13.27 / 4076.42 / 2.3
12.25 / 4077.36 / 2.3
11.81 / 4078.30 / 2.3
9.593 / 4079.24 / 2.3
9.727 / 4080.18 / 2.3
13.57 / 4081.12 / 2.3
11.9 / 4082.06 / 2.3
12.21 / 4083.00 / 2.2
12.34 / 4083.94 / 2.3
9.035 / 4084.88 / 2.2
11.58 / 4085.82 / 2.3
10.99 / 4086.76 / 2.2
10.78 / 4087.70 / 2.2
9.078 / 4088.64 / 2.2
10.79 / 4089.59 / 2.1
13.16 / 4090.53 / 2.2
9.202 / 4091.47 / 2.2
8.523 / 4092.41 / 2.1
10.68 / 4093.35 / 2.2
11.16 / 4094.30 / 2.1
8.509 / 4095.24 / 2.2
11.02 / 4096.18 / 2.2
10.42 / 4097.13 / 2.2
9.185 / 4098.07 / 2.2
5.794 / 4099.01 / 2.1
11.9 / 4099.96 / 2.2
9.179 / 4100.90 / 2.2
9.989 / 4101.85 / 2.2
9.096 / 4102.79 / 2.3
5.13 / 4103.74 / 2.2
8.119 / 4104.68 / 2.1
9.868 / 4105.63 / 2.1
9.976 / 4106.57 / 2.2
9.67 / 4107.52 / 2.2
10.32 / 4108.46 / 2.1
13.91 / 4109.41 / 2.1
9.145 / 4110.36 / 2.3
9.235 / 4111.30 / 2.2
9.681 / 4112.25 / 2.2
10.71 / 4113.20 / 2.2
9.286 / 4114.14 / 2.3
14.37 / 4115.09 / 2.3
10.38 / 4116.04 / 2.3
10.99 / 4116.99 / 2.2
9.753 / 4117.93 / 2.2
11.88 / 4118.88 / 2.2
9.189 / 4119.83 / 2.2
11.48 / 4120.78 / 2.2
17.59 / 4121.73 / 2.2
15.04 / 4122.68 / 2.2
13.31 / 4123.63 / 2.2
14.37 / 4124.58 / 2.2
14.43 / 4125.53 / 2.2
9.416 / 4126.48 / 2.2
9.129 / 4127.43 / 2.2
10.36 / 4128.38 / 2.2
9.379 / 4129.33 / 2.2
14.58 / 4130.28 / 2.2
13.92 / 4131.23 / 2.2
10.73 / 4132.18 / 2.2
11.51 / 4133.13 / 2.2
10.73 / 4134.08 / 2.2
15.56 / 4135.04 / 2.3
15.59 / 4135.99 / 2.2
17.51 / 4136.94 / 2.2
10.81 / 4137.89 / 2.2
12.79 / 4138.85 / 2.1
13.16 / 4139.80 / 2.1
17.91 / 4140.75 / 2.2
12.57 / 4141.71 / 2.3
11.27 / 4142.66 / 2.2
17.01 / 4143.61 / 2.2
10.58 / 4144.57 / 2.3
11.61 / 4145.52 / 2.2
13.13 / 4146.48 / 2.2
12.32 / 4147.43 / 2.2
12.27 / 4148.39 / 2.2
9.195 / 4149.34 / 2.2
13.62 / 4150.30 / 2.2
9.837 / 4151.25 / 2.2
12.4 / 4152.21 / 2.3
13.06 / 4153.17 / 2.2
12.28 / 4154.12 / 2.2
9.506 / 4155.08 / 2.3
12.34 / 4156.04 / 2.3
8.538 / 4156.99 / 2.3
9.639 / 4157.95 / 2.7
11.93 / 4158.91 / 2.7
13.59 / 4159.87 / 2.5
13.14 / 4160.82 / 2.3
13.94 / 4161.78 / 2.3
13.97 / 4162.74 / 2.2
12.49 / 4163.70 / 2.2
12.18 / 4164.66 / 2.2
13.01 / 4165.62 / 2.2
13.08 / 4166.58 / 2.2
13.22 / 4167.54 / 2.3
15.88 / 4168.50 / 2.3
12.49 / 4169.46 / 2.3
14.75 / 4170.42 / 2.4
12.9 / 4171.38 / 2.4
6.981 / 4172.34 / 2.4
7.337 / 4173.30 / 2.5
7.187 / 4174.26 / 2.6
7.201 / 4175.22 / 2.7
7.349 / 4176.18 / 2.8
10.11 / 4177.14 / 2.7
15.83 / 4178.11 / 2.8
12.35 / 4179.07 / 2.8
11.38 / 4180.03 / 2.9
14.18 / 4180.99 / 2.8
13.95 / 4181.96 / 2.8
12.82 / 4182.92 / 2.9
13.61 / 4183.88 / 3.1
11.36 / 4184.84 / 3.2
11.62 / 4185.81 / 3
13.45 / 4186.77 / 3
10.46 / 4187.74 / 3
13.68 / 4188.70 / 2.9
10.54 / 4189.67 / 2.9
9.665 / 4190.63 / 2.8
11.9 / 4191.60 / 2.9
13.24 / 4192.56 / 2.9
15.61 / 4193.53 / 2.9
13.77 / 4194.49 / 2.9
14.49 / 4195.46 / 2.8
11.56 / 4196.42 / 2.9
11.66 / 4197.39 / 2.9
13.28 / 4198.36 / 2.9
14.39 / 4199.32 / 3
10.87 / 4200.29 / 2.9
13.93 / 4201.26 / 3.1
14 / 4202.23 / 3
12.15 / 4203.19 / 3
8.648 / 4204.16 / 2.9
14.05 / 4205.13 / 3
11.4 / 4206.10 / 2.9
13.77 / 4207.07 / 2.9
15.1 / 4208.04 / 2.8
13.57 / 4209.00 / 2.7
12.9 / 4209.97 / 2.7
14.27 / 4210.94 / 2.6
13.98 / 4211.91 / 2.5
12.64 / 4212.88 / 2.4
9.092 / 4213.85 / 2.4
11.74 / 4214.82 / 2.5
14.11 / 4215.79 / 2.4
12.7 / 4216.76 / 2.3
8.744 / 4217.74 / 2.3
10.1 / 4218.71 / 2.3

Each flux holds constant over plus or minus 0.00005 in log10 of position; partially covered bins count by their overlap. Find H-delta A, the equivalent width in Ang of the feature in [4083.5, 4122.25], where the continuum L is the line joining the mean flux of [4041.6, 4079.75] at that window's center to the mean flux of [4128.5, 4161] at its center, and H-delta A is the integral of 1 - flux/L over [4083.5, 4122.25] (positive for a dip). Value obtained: 5.8 Ang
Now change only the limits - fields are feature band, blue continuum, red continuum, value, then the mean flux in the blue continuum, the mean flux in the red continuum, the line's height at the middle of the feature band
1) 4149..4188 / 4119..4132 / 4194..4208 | 2.5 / 12.4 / 12.8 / 12.6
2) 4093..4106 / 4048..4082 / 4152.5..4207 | 2.9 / 11.9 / 12.1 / 11.9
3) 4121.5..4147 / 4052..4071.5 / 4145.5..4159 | -3.6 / 11.7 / 11.4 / 11.5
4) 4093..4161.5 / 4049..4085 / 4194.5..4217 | 4.2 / 11.8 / 12.8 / 12.2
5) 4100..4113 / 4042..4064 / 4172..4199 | 2.5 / 12.1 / 11.7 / 11.9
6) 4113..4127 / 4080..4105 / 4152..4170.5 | -1.4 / 10.1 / 12.5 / 11.1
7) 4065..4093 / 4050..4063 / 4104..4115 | 0.5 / 12.4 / 10.1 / 11.4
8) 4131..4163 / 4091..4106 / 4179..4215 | -4.9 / 9.23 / 12.7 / 10.9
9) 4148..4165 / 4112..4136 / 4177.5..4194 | 0.6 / 12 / 12.7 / 12.3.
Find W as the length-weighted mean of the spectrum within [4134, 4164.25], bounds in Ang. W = 12.7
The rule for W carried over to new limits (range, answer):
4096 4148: 11.6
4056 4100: 11.1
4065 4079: 11.5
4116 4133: 12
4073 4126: 11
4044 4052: 12.5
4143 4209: 12.2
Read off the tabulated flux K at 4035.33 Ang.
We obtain 11.53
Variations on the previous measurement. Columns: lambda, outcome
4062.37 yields 7.164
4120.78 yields 11.48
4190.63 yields 9.665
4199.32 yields 14.39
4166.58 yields 13.08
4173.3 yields 7.337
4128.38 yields 10.36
